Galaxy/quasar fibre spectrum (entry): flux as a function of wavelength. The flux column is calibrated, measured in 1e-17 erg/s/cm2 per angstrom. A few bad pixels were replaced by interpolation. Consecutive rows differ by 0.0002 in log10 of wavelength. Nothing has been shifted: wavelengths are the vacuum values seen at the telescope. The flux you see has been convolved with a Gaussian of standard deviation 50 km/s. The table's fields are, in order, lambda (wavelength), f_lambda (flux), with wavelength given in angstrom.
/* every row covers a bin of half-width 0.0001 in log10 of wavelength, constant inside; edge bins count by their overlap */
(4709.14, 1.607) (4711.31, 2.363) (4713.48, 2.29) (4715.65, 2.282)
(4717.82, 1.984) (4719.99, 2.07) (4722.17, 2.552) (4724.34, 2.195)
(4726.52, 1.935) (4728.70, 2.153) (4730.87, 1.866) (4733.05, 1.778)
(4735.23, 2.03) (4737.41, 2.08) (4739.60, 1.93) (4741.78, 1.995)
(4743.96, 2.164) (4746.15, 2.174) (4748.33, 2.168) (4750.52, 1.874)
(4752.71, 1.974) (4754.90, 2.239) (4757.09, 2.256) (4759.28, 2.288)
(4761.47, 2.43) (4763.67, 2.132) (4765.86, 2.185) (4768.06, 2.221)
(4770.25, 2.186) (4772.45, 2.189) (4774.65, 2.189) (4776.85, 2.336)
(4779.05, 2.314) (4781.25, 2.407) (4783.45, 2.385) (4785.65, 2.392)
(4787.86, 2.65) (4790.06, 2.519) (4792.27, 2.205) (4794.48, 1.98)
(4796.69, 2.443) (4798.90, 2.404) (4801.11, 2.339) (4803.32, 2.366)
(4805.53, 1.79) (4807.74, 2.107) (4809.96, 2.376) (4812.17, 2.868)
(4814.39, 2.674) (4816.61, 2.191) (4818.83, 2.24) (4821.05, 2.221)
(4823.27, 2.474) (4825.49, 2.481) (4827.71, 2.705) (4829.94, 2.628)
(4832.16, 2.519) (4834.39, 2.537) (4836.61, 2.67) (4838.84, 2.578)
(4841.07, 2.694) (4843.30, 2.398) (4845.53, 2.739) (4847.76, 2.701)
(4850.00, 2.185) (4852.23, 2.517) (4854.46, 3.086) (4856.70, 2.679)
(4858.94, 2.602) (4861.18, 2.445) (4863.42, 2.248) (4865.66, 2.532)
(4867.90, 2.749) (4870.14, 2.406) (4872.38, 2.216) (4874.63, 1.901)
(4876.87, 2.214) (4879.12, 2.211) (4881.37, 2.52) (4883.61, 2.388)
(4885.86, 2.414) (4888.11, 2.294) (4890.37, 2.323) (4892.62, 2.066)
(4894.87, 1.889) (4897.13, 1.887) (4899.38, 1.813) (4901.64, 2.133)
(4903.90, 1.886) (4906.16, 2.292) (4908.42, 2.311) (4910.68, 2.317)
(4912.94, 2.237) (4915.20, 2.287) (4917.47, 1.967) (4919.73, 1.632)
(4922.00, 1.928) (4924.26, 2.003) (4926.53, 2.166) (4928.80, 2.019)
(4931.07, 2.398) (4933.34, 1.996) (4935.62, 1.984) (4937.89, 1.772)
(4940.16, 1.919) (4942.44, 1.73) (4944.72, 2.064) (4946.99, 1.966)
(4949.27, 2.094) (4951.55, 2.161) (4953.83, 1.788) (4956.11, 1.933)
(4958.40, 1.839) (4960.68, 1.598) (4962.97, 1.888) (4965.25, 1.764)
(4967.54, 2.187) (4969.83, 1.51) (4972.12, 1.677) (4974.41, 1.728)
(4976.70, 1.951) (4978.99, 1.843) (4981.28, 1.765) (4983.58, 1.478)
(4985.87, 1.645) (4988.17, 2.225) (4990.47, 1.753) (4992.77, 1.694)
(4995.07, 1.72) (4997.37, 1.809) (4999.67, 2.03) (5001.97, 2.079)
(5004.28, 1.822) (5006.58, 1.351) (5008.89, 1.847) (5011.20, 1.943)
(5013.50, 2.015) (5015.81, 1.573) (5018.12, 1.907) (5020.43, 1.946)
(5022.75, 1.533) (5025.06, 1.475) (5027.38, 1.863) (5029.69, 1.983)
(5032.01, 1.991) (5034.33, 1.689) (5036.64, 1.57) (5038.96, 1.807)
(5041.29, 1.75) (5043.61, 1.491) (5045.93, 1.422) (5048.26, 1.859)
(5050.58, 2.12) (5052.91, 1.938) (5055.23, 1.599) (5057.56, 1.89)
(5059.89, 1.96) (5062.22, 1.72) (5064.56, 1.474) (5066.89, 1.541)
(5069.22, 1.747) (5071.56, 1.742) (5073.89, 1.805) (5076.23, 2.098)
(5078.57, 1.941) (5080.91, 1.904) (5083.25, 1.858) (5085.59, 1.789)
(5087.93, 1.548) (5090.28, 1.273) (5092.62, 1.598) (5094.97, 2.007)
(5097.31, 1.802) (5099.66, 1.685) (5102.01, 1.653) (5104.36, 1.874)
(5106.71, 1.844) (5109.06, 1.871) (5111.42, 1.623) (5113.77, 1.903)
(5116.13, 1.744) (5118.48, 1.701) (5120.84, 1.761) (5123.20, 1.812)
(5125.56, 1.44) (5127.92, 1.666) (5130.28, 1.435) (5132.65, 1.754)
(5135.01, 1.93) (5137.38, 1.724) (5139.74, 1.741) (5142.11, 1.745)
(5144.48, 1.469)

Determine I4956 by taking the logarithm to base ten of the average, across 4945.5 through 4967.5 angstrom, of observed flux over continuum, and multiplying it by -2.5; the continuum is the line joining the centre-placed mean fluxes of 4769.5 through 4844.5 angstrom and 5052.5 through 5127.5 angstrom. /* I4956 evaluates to 0.08 mag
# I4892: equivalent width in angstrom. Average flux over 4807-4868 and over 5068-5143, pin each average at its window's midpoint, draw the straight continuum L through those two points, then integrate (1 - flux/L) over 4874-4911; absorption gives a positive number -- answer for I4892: 3.1 angstrom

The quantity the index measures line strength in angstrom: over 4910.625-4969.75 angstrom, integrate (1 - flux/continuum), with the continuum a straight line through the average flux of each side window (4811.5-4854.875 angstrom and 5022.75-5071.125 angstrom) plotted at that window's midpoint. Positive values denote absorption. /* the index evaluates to 4.7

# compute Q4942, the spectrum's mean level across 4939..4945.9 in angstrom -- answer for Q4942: 1.91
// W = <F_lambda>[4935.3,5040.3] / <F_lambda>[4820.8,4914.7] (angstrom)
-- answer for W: 0.76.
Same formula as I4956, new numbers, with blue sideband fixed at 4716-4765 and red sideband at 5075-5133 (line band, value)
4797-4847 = -0.21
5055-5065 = 0.02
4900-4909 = -0.10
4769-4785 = -0.11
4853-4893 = -0.22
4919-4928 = -0.01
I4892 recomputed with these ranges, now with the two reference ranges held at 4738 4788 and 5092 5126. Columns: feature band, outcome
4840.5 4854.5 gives -3.2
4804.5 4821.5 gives -1.3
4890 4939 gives -1.0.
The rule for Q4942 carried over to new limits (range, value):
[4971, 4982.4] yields 1.79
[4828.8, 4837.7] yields 2.59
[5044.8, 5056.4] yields 1.79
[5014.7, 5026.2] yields 1.69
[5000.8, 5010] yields 1.77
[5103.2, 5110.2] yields 1.86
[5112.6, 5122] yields 1.78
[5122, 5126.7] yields 1.63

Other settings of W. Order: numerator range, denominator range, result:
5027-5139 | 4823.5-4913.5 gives 0.73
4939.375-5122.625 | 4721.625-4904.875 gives 0.78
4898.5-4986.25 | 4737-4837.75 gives 0.84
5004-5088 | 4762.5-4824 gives 0.77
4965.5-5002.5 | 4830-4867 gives 0.70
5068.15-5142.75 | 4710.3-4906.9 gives 0.76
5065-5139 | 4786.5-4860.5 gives 0.70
